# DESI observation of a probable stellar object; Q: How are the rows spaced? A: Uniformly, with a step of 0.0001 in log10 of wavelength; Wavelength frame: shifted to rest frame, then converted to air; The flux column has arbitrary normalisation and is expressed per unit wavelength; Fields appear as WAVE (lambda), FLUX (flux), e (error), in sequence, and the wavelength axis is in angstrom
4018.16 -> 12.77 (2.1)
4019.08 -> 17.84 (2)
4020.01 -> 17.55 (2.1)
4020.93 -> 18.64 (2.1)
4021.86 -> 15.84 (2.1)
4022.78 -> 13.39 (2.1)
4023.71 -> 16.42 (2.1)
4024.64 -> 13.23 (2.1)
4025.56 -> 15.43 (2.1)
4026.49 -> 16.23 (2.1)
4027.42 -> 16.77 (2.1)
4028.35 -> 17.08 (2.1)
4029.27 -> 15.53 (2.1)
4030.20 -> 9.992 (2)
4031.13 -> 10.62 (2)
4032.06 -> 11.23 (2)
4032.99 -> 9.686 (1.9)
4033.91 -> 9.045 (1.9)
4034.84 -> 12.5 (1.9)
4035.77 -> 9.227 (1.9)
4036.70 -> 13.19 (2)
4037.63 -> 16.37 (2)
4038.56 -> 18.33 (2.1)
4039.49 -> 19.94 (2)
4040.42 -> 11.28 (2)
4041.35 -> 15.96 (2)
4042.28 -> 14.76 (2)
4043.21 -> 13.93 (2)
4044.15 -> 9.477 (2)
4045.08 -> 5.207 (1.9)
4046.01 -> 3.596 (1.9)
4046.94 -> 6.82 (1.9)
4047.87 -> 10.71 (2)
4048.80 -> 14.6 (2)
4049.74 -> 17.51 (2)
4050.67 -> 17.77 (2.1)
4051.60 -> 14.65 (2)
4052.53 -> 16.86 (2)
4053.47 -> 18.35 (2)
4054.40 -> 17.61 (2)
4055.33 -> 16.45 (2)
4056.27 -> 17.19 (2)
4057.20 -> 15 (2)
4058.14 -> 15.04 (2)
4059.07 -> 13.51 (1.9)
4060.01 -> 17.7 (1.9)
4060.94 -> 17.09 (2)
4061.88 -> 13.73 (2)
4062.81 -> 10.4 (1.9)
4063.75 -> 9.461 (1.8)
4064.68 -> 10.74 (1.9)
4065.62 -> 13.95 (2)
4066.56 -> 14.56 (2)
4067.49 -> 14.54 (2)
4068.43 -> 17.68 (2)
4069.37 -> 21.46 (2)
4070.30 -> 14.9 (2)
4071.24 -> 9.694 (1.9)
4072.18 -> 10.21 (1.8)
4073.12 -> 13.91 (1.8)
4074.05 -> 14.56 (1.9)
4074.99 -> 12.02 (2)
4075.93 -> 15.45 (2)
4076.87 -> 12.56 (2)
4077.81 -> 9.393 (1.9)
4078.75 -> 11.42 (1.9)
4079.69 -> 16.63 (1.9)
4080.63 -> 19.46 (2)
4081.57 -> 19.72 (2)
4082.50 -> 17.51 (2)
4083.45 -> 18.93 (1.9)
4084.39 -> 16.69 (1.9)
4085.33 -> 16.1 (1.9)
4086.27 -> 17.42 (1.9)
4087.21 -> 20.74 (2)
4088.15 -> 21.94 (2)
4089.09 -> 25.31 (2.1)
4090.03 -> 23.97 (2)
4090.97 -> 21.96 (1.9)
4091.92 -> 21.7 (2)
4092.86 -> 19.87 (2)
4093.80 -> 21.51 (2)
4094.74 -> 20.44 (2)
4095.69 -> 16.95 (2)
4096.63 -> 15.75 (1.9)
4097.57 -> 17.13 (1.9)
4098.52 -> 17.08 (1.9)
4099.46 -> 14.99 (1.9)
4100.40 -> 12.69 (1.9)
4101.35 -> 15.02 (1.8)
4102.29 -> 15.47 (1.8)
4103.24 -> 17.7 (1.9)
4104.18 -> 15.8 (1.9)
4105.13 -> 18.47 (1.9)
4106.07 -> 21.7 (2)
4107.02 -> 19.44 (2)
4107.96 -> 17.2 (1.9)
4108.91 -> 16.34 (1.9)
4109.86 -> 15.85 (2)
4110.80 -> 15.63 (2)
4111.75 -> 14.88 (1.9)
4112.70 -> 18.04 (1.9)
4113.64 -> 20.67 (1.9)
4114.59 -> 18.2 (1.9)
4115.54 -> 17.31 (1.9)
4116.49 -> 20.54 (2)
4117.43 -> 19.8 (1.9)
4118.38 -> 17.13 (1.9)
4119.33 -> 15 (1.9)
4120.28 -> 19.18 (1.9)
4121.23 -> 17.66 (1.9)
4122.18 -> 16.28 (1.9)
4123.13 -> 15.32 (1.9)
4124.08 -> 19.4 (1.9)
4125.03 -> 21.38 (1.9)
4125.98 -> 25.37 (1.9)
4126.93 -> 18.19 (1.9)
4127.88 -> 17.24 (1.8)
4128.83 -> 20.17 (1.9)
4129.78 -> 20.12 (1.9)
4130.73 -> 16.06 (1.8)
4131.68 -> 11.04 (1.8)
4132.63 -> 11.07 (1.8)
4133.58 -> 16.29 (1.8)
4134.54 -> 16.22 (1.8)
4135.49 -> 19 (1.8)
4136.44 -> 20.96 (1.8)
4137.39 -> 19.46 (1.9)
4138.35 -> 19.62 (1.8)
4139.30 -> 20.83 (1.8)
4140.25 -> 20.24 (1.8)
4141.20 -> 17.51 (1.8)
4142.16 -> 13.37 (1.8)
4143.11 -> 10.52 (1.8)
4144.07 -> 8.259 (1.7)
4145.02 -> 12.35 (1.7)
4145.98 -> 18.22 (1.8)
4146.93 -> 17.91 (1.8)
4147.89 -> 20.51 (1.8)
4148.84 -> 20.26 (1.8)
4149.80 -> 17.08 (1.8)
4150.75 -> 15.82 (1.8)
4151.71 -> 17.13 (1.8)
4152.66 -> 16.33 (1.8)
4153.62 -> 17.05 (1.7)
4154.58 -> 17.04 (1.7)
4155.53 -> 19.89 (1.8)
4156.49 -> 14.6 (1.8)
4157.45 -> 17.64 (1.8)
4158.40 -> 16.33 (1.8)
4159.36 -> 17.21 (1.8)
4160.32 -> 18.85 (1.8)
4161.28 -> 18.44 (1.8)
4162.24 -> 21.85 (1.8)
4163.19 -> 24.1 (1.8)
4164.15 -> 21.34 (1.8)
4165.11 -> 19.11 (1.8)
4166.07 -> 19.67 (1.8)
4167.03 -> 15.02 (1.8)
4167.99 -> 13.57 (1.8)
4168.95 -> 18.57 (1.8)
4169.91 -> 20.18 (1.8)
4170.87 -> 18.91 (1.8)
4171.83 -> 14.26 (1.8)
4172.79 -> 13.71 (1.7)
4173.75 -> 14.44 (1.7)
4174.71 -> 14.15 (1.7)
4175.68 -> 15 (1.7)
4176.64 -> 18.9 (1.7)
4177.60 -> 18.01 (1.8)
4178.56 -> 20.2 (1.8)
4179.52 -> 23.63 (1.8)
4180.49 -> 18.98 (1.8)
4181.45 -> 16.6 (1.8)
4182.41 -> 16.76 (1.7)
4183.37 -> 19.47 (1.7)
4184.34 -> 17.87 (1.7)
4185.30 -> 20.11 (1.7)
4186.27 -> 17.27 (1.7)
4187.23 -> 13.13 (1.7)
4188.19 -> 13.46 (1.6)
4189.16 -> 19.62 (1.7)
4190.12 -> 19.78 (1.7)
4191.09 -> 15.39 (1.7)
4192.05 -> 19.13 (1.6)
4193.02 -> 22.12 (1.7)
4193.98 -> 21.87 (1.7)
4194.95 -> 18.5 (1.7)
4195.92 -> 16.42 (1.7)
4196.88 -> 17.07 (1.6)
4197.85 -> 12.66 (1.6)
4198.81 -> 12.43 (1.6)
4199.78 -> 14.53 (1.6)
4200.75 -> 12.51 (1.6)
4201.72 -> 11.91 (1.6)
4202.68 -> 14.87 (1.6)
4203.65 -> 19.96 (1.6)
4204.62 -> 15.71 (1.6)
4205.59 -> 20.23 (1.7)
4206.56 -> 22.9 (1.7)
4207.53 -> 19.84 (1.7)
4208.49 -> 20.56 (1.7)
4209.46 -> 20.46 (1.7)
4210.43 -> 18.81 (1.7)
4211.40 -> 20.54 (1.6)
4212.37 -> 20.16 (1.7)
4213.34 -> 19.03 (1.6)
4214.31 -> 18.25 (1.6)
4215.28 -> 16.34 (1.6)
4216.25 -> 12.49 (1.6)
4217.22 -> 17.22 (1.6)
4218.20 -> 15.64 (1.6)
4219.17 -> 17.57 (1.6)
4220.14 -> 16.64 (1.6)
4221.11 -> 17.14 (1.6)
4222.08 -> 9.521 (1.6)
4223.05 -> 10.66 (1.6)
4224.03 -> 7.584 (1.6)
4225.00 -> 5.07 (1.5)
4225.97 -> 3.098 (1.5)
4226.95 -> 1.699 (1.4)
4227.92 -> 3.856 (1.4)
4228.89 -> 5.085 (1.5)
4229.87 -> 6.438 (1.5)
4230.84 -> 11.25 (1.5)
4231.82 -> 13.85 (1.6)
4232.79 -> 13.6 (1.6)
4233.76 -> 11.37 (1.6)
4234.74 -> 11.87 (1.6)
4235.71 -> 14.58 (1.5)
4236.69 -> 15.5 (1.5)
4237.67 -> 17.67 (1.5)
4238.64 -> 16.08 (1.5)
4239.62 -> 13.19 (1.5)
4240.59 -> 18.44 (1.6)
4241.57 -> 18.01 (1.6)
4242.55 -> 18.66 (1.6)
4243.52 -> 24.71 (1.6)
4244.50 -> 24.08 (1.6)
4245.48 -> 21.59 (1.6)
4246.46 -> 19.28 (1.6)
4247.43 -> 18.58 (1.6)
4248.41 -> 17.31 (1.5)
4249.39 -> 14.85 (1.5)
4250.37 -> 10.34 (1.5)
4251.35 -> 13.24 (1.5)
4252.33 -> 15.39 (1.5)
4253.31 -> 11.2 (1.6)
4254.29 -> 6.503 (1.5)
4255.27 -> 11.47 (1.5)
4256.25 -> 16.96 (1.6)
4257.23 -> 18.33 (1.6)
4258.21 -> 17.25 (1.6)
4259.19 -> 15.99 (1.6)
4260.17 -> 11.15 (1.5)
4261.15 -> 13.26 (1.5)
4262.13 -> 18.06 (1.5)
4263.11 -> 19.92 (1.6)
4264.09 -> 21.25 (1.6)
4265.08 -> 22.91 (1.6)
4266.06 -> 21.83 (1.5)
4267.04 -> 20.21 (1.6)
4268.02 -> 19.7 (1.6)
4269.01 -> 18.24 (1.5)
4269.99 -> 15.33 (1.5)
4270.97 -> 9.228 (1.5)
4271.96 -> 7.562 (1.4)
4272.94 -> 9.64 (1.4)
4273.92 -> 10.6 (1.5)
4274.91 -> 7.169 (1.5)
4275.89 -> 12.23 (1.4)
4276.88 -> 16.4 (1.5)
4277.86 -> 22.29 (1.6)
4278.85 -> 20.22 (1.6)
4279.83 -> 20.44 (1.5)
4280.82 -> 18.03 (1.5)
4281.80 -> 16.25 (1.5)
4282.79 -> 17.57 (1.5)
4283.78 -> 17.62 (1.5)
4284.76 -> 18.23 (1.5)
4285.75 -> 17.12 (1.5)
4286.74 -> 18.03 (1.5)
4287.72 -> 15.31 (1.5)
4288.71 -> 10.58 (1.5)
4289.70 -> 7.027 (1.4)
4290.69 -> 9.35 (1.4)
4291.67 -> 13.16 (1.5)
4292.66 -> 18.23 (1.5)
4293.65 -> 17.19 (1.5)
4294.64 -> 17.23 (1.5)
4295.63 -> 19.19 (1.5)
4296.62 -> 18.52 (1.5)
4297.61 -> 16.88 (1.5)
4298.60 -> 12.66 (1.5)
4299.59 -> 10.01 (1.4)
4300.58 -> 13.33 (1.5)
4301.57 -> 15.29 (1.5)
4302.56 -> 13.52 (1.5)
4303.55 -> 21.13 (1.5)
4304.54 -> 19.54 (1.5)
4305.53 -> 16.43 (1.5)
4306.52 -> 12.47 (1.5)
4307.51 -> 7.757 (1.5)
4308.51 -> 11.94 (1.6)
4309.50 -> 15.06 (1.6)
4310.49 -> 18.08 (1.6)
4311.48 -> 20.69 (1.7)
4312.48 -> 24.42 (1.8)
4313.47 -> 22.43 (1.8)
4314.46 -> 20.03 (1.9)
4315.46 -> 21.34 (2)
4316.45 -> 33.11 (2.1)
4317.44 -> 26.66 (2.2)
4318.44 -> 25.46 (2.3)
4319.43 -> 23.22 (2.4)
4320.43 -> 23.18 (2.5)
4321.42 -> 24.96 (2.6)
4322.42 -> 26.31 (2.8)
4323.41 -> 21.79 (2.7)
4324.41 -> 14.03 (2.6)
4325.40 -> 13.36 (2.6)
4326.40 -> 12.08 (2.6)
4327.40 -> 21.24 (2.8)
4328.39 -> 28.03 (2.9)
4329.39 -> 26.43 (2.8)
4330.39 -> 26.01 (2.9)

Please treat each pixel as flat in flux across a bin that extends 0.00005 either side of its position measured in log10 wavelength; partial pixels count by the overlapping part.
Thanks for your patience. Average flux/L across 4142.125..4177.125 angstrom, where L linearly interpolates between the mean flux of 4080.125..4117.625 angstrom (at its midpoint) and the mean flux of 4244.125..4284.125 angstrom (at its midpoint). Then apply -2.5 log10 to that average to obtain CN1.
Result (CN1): 0.03 mag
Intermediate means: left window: 18.4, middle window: 17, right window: 16.1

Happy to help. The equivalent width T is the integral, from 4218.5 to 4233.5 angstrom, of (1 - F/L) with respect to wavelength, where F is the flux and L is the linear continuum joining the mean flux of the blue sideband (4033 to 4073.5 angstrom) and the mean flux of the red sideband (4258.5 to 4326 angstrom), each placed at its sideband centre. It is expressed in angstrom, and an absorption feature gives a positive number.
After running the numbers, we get 6.1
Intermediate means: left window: 13.8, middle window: 9.64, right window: 17.2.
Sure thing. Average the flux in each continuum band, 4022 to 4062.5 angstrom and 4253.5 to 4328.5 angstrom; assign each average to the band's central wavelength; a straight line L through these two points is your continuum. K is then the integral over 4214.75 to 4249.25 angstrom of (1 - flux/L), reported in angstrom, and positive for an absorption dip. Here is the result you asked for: 5.1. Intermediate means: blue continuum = 13.9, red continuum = 17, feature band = 13.9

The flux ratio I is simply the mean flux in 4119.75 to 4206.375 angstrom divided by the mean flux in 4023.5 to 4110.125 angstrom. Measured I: 1.13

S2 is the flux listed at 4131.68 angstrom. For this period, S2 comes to 11.04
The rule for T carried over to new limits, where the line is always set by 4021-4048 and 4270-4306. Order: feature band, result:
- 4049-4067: -2.7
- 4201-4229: -0.5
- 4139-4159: -3.8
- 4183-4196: -3.6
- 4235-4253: -3.0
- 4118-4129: -3.9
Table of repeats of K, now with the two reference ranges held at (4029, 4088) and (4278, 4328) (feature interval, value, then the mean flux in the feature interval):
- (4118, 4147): -3.53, 17.1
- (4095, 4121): -4.00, 17.2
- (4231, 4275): 3.44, 15.7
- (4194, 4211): -0.88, 17.2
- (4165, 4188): -2.00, 17.3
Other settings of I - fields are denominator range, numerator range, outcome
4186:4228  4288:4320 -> 1.10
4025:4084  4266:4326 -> 1.22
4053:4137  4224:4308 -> 0.88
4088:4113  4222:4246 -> 0.70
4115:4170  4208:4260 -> 0.83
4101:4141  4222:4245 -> 0.69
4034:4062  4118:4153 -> 1.23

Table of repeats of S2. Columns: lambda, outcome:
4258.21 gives 17.25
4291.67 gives 13.16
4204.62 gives 15.71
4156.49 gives 14.6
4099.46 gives 14.99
